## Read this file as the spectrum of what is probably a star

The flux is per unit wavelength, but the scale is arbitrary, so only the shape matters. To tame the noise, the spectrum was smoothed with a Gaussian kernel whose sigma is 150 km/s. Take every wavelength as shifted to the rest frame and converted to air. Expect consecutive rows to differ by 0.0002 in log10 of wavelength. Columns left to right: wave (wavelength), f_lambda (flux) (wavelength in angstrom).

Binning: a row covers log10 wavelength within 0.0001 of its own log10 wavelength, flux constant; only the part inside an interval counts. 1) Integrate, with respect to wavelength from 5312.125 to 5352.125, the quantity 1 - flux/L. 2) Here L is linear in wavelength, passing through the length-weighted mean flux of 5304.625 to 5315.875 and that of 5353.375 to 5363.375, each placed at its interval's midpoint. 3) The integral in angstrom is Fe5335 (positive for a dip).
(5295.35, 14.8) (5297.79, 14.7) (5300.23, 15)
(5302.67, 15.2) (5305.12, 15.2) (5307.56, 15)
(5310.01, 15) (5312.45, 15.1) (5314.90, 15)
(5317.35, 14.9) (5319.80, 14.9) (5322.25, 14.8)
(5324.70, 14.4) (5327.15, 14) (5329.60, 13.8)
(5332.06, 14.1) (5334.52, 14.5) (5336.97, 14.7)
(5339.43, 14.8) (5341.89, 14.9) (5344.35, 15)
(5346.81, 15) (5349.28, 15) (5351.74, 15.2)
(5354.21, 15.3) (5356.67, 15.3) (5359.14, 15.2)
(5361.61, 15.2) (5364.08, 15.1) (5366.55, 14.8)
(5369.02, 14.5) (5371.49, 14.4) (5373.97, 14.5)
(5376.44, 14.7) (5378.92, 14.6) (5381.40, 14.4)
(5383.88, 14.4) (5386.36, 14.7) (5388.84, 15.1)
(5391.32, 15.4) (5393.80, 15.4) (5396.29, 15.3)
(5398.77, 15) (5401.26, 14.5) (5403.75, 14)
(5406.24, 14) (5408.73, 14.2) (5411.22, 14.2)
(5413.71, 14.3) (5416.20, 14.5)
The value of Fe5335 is 1.2 angstrom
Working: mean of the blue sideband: 15.1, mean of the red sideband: 15.2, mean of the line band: 14.7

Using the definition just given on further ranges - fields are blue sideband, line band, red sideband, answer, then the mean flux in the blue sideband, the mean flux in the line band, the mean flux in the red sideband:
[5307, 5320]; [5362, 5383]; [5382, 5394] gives 0.4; 15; 14.6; 14.9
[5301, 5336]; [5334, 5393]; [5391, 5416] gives -0.9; 14.7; 14.9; 14.6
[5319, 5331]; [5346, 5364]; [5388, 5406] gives -0.7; 14.4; 15.2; 14.9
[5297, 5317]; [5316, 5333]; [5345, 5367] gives 0.7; 15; 14.4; 15.1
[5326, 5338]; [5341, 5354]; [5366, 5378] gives -0.6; 14.2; 15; 14.6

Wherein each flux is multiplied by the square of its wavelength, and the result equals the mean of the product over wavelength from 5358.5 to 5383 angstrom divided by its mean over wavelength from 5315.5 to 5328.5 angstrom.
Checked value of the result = 1.0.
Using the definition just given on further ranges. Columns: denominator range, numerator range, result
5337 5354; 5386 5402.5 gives 1.03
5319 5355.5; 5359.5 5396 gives 1.02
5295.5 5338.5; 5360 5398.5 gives 1.03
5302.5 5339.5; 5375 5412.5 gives 1.03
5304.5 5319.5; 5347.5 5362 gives 1.03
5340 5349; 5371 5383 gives 0.98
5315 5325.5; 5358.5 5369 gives 1.03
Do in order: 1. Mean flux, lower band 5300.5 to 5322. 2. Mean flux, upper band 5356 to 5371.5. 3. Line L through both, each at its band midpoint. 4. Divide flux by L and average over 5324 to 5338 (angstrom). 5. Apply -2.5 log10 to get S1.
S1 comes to 0.06 mag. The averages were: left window 15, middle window 14.2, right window 15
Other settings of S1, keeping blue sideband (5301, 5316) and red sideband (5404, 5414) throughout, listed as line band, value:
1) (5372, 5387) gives -0.01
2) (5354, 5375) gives -0.03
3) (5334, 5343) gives 0.00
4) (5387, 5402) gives -0.06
